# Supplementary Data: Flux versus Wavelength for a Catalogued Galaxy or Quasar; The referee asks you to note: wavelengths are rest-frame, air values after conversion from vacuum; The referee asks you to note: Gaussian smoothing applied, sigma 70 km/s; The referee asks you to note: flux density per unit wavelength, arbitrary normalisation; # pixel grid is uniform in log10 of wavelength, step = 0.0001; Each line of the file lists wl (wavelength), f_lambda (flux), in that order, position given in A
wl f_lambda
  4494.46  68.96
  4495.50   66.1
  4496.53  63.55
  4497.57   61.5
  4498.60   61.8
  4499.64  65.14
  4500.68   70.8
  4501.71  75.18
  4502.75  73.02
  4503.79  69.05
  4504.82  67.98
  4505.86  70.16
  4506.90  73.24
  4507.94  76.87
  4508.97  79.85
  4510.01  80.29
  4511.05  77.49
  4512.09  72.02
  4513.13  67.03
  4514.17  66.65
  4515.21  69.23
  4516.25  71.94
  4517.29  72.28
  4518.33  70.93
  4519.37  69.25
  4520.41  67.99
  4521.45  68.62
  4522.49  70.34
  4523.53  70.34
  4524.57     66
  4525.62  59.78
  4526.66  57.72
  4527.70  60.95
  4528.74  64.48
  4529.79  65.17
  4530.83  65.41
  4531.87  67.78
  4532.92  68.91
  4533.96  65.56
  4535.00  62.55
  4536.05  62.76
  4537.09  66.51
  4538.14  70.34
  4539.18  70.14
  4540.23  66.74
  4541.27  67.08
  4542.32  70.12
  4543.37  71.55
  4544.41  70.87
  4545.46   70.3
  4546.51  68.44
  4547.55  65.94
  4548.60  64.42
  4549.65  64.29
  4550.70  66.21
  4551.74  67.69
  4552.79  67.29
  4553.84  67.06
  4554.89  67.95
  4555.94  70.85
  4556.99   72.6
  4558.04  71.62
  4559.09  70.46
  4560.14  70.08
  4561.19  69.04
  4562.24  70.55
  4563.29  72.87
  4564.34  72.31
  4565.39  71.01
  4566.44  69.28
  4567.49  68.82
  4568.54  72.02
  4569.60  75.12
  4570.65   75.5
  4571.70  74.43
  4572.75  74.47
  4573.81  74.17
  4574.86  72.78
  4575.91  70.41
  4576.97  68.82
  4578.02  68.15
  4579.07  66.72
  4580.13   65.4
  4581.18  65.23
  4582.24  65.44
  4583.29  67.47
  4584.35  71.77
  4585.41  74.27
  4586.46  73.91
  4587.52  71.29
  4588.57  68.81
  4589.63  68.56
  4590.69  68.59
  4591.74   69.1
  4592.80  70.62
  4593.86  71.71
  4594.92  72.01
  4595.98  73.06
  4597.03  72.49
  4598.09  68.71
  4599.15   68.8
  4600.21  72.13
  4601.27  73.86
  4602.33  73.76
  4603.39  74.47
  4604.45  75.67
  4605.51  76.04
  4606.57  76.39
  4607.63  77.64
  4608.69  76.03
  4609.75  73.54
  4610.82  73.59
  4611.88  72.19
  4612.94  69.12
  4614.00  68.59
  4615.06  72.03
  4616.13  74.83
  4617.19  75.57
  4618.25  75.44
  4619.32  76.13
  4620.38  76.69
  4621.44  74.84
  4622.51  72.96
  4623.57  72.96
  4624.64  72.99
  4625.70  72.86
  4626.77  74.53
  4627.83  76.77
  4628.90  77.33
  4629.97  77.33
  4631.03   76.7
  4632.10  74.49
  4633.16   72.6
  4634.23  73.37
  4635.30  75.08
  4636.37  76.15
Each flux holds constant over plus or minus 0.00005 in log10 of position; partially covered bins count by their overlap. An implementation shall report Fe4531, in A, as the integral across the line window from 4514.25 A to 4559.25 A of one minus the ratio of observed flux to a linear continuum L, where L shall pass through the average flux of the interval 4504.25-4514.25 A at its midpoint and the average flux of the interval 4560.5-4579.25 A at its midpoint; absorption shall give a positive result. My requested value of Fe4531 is 3.1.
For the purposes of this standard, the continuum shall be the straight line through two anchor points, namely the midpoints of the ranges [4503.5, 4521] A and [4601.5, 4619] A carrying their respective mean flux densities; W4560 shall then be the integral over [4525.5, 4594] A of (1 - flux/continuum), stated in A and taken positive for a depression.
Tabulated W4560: 3.9 A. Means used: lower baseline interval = 71.9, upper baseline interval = 74.1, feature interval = 68.8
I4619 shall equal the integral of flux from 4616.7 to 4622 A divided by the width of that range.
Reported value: 75.7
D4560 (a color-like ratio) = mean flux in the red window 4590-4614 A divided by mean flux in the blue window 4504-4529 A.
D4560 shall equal 1.0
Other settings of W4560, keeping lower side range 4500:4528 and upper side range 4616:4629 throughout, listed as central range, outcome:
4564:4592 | 0.9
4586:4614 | 0.6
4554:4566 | 0.2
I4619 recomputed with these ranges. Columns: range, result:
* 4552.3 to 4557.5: 69.1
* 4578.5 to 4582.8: 65.8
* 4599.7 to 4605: 74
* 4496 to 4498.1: 62.7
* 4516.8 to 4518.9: 71.6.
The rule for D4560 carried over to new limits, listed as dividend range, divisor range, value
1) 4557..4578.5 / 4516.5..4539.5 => 1.08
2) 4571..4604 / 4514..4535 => 1.06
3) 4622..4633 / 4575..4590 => 1.08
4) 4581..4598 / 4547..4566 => 1.02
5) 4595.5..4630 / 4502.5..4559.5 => 1.08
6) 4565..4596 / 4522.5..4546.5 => 1.06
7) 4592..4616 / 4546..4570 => 1.05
